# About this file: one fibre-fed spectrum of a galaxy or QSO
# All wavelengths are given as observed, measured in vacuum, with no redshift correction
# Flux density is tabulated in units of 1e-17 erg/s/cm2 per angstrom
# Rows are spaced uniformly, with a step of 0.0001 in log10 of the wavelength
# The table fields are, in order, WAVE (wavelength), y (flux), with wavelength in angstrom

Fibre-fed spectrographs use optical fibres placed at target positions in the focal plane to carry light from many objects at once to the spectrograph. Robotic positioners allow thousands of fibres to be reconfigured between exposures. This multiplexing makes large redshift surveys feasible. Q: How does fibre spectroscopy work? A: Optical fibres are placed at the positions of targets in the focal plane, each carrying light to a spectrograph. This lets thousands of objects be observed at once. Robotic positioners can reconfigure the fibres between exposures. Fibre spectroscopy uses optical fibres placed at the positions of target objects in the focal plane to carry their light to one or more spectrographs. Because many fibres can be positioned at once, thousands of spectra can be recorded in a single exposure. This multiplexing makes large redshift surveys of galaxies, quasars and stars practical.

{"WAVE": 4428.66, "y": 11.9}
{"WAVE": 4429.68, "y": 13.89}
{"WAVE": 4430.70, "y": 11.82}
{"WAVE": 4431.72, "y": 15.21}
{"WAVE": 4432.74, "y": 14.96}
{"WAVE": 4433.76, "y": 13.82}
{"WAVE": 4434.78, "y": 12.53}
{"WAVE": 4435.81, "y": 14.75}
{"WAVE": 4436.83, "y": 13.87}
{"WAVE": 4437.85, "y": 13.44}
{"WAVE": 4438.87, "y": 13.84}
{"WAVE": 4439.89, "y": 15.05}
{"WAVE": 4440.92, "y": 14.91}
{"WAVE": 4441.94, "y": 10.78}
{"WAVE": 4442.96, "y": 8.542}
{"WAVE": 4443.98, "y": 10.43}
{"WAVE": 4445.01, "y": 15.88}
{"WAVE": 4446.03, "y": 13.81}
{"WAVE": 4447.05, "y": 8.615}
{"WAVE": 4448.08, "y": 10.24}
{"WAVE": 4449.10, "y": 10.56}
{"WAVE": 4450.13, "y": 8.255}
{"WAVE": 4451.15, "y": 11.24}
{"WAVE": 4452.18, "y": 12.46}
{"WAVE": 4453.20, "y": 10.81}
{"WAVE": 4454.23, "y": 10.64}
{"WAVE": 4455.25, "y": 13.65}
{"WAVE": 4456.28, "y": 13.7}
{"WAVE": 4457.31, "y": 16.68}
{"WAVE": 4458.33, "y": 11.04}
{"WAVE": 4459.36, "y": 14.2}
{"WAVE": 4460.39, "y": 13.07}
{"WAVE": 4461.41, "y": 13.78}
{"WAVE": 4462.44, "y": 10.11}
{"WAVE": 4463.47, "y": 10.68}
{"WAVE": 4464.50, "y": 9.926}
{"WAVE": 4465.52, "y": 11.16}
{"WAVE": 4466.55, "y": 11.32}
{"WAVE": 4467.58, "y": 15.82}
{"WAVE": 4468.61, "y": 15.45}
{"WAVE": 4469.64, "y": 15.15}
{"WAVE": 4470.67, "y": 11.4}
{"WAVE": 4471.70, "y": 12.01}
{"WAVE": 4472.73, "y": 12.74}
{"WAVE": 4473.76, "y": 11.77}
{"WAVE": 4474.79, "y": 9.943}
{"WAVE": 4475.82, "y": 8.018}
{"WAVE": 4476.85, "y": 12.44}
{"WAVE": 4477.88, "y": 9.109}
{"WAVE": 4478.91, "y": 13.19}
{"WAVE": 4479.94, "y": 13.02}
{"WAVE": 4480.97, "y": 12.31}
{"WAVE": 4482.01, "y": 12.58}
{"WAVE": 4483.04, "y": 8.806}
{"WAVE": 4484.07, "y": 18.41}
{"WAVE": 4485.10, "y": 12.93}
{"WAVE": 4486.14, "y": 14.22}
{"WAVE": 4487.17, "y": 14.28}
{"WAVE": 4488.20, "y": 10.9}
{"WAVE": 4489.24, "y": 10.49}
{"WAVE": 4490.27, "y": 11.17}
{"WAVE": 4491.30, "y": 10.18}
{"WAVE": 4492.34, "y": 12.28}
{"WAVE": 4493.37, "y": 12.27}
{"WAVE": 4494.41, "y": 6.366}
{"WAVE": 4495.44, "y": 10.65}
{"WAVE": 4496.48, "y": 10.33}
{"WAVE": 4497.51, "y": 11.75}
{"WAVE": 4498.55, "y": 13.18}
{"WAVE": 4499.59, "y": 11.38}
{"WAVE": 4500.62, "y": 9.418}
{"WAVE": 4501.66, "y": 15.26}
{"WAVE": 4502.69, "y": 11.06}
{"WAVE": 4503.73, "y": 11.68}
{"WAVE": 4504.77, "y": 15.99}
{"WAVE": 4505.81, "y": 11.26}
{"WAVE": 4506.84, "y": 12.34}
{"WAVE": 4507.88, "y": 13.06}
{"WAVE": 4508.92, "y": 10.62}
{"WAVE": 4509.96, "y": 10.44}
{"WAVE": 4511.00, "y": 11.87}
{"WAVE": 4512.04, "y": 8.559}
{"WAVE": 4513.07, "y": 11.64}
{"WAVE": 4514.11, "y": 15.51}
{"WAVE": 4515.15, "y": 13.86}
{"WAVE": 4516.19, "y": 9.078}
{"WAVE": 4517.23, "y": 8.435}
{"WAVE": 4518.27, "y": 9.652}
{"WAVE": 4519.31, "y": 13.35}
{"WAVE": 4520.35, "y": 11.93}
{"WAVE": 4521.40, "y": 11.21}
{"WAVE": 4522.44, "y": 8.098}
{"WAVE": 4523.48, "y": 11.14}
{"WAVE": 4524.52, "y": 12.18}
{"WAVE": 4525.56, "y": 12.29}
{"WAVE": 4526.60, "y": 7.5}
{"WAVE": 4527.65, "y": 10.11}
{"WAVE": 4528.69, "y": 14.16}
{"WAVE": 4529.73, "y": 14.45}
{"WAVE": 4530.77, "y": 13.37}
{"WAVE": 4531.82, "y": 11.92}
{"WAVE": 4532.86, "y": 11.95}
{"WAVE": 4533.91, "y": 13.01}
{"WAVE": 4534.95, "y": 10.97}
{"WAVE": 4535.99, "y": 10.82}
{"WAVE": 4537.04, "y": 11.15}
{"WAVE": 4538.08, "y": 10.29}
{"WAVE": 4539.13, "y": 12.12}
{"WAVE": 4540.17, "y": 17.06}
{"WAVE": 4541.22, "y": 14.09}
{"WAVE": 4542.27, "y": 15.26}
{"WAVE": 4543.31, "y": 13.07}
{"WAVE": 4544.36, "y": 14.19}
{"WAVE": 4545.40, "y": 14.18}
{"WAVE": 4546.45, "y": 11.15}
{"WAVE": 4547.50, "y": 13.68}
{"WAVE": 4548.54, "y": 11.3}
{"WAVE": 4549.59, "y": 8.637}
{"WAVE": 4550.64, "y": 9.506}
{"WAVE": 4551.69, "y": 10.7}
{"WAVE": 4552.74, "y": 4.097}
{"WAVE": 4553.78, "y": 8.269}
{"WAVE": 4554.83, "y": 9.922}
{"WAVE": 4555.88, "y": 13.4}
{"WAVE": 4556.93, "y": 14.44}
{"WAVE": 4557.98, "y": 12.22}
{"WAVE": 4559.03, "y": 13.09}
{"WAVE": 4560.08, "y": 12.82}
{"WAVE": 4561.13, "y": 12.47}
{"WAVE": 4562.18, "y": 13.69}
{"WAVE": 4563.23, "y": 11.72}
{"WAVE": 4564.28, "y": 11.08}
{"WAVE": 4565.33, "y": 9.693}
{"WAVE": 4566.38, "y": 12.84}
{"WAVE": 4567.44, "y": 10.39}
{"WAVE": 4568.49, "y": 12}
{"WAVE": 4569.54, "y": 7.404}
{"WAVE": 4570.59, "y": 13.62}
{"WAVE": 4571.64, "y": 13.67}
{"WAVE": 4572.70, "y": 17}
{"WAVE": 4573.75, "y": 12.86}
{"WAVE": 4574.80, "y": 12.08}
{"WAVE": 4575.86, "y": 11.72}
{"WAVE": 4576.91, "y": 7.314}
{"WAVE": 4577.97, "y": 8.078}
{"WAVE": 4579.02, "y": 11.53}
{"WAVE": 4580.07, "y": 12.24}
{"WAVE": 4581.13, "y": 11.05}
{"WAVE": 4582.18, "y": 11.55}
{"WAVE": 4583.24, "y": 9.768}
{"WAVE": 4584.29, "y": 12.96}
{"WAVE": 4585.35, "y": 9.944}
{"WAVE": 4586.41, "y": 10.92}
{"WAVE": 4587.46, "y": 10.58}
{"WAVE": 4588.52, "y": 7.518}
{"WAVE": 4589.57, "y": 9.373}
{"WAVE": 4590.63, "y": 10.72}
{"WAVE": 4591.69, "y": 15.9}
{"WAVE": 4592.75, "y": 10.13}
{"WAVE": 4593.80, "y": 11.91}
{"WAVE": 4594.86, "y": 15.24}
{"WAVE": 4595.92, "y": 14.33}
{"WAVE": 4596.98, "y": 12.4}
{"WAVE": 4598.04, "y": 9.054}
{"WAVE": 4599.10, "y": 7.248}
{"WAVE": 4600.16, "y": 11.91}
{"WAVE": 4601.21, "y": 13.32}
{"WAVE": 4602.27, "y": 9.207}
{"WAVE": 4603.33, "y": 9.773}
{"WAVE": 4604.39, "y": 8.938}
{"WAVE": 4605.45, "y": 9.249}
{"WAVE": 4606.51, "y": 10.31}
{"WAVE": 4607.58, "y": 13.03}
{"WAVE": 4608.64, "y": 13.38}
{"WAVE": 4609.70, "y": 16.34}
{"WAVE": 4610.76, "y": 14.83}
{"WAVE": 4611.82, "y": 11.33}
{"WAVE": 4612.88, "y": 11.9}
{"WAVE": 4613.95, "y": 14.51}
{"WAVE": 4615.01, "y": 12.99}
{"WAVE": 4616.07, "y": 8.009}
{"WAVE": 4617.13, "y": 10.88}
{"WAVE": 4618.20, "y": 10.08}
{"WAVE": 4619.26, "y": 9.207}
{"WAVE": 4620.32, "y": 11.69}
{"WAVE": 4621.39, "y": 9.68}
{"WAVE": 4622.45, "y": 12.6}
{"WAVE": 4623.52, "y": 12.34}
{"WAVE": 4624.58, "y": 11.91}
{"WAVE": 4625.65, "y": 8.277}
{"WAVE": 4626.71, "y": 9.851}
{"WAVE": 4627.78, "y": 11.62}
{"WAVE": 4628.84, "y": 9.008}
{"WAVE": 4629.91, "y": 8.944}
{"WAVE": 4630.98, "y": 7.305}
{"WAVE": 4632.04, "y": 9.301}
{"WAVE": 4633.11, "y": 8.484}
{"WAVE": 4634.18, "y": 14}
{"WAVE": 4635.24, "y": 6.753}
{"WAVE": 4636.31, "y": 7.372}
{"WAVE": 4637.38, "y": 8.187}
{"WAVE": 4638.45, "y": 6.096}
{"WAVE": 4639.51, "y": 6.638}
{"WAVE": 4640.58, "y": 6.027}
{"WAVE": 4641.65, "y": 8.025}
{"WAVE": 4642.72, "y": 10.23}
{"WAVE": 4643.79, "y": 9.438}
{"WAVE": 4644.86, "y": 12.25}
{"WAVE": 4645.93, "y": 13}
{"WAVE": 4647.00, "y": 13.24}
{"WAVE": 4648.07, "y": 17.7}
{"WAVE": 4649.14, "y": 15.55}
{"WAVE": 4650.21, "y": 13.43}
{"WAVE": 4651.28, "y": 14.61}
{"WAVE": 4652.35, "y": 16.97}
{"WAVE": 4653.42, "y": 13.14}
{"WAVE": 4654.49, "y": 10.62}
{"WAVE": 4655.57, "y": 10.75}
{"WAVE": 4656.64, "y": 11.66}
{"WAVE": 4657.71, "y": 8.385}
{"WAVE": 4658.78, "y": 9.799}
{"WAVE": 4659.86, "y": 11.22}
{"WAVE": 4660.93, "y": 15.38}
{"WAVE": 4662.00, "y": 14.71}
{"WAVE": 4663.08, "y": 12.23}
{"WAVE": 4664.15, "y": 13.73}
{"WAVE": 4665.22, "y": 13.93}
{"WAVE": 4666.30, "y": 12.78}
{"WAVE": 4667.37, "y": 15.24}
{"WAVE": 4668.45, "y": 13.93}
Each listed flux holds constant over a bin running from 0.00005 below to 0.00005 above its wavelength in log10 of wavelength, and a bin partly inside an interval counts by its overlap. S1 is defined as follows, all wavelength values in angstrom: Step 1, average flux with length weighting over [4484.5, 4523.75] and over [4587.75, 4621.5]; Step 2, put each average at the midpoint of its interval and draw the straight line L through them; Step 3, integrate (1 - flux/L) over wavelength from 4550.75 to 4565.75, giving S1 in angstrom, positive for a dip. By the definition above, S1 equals 0.3 angstrom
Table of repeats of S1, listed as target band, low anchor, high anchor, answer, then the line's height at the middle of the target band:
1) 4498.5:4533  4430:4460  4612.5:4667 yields 1.12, 12.1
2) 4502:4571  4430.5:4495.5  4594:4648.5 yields -1.05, 11.5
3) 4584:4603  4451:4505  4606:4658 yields 0.18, 11.3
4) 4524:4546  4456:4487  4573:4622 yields -1.29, 11.9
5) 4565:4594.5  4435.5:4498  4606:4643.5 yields -1.26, 10.8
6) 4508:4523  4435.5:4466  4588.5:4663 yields 0.94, 11.8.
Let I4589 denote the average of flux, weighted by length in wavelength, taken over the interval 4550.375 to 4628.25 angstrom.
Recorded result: 11.3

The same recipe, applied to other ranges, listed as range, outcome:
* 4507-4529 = 11.2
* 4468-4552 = 11.9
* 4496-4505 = 12.1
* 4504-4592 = 11.6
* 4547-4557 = 10.2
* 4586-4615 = 11.6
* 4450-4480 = 12.1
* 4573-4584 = 11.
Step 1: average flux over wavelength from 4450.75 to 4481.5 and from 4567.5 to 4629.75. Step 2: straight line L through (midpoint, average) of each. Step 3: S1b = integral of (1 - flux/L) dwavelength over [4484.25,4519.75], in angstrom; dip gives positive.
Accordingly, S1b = 0.8 angstrom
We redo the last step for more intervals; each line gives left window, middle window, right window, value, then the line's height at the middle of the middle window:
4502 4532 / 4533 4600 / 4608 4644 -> -3.8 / 11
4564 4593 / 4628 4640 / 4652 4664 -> 3.5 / 11.9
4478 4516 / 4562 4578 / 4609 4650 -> -0.5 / 11.3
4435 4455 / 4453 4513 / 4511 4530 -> -1.9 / 11.6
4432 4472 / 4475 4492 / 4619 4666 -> 0.5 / 12.3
